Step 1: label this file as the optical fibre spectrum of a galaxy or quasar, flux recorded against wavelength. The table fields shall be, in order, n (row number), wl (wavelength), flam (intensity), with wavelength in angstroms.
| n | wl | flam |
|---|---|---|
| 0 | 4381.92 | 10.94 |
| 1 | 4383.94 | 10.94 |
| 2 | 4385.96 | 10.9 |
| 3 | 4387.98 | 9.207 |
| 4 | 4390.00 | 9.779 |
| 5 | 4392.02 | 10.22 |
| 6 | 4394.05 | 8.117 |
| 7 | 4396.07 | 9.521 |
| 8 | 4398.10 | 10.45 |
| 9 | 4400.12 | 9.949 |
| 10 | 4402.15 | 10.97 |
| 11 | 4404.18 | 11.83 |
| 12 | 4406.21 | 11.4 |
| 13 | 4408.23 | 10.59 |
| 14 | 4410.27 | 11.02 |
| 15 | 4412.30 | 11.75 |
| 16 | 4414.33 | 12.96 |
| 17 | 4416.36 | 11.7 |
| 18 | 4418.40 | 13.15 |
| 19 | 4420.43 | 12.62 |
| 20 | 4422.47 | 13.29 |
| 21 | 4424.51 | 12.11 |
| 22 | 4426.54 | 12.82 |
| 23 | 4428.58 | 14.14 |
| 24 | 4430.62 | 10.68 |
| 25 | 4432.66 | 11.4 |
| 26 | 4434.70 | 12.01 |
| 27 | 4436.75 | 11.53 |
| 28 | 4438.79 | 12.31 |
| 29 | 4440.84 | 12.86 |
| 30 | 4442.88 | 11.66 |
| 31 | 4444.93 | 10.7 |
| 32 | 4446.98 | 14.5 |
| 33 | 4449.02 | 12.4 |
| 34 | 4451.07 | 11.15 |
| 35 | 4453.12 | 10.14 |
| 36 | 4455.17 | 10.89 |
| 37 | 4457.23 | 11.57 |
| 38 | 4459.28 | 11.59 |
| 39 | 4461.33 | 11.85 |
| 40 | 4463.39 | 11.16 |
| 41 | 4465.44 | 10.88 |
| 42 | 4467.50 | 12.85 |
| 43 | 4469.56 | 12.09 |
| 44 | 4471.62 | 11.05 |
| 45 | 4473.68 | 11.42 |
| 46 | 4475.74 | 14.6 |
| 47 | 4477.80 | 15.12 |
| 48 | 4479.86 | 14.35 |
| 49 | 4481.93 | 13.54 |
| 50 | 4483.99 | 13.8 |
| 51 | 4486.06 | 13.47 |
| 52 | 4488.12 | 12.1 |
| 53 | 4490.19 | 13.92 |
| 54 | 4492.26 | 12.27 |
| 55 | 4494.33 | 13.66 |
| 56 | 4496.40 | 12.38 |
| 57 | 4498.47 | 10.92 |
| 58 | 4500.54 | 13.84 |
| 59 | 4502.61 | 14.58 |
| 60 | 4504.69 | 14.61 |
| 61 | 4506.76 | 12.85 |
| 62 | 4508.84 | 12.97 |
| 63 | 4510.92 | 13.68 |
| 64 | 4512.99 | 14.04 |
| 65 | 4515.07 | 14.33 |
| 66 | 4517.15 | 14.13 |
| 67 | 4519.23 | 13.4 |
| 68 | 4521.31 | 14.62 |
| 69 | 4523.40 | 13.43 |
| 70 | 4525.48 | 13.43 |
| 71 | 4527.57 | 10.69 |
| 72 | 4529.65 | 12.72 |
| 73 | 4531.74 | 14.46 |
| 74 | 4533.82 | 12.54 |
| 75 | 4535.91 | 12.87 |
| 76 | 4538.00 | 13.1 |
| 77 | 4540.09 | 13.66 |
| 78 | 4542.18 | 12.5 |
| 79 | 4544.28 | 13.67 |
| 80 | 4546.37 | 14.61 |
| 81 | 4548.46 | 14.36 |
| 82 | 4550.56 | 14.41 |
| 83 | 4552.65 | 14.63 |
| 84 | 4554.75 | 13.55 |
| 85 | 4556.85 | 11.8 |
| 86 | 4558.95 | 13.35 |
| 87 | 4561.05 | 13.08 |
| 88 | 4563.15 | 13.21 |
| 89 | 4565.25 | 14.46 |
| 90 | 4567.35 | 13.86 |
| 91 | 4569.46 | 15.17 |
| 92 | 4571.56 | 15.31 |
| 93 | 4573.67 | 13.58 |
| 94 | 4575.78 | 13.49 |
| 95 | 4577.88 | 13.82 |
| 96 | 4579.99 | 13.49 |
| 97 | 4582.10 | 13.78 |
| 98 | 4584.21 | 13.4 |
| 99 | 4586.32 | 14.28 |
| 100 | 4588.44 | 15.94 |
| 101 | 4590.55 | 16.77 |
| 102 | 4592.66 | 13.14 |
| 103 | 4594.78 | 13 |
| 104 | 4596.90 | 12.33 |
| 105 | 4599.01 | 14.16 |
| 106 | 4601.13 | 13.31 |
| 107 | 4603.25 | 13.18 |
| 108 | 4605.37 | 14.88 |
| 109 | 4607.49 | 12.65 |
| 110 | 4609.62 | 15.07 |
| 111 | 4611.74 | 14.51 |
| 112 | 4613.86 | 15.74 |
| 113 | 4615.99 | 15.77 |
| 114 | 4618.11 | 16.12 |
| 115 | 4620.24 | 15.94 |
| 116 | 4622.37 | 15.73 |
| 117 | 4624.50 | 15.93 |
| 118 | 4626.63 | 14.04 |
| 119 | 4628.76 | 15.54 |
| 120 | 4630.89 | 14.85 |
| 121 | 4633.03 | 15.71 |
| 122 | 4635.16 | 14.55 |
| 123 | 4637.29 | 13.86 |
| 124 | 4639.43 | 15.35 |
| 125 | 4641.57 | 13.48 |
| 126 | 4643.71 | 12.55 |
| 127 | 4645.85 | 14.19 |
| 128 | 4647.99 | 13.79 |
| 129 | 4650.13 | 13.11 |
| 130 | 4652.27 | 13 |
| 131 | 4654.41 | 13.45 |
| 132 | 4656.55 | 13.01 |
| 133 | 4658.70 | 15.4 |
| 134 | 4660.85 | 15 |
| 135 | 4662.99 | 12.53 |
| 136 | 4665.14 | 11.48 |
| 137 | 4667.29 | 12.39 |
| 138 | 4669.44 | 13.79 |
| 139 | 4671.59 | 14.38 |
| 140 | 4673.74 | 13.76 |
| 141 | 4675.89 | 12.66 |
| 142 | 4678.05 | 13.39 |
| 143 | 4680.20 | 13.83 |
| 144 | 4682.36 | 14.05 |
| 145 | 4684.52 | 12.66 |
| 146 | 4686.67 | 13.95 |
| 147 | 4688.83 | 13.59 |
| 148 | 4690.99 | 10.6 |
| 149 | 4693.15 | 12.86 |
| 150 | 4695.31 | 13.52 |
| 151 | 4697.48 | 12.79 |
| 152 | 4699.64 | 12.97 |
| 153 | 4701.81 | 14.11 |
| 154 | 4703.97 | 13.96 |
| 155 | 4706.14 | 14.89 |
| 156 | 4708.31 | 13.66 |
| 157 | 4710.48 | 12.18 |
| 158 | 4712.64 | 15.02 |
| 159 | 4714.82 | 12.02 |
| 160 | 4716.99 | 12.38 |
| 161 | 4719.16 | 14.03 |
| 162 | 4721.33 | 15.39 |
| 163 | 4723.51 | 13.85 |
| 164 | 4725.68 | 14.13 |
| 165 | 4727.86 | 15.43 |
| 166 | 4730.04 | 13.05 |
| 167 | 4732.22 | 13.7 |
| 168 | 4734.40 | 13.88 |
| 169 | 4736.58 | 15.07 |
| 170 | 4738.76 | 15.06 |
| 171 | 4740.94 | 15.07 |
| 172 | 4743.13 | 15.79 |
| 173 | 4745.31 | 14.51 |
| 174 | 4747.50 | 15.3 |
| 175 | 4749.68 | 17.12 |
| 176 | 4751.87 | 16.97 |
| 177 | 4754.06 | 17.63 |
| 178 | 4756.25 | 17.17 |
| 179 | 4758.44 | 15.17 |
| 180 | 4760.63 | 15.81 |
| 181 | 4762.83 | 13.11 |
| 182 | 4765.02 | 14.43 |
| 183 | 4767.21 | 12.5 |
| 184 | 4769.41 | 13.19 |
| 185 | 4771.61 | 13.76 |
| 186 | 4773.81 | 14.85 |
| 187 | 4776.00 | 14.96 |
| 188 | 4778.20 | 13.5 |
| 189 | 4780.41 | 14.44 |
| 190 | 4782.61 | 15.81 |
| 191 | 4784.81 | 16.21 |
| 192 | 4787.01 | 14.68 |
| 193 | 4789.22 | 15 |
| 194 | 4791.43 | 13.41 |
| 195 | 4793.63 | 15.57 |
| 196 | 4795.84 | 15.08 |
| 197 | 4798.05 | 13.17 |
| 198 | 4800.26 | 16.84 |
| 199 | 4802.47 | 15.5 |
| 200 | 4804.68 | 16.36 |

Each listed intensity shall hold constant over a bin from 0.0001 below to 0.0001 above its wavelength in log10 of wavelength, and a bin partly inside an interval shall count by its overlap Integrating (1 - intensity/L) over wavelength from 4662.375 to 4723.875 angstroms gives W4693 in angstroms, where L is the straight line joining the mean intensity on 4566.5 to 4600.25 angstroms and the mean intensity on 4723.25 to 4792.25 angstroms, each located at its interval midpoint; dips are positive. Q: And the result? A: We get 5.2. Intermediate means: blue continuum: 14.1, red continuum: 14.8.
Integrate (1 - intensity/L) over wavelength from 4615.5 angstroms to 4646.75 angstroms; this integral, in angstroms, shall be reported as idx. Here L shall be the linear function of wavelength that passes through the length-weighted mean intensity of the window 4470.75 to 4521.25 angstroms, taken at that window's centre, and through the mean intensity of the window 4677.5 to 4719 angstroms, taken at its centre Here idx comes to -3.6 angstroms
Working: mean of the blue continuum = 13.4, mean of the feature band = 14.9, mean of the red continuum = 13.3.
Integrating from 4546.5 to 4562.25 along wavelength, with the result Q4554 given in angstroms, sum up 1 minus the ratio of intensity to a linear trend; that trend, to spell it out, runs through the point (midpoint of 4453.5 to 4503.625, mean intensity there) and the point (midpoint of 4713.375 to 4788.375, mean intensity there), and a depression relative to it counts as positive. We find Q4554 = -0.5 angstroms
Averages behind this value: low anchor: 12.6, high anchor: 14.7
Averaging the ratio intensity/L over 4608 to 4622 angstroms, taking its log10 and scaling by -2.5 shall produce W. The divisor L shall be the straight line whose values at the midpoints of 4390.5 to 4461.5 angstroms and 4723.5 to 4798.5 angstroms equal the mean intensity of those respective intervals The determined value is -0.15 mag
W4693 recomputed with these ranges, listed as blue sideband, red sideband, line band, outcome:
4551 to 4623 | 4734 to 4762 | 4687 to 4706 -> 2.59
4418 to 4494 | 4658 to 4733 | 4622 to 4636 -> -2.09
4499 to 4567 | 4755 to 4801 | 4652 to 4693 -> 2.56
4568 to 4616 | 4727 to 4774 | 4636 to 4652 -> 0.76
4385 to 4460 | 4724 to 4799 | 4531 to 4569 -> -2.54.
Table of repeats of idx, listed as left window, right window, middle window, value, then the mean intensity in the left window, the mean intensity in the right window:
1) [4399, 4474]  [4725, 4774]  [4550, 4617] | -3.87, 11.8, 14.9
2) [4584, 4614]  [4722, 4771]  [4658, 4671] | 0.95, 14.1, 14.9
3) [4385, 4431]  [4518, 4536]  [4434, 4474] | 0.89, 11.3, 13.2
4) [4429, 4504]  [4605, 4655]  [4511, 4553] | -0.94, 12.4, 14.6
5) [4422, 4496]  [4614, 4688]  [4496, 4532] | -1.43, 12.4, 14.1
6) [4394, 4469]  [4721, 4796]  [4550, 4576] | -1.75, 11.7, 14.9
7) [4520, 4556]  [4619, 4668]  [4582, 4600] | -0.39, 13.5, 14.1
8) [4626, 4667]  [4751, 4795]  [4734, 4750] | -0.59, 13.9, 14.9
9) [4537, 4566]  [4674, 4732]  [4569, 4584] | -0.48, 13.6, 13.5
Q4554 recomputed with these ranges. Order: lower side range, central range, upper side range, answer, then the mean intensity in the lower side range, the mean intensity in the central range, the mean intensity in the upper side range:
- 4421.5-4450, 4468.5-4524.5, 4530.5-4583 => -1.6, 12.3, 13.4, 13.7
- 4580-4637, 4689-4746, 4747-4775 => 4.4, 14.6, 13.8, 15.2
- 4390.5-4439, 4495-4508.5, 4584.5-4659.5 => -0.5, 11.5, 13.2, 14.4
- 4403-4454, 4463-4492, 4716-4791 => -1.1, 12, 12.9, 14.8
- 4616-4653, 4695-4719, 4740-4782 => 2.3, 14.6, 13.4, 15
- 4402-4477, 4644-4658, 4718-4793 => 0.5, 12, 13.4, 14.8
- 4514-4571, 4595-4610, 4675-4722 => -0.1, 13.6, 13.5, 13.4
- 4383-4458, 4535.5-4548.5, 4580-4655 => -0.3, 11.4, 13.5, 14.4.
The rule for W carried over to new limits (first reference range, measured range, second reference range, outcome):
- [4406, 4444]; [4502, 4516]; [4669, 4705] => -0.11 mag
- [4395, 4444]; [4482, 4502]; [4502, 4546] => -0.01 mag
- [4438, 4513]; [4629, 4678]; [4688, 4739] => -0.03 mag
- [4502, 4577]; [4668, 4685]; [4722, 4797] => 0.06 mag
